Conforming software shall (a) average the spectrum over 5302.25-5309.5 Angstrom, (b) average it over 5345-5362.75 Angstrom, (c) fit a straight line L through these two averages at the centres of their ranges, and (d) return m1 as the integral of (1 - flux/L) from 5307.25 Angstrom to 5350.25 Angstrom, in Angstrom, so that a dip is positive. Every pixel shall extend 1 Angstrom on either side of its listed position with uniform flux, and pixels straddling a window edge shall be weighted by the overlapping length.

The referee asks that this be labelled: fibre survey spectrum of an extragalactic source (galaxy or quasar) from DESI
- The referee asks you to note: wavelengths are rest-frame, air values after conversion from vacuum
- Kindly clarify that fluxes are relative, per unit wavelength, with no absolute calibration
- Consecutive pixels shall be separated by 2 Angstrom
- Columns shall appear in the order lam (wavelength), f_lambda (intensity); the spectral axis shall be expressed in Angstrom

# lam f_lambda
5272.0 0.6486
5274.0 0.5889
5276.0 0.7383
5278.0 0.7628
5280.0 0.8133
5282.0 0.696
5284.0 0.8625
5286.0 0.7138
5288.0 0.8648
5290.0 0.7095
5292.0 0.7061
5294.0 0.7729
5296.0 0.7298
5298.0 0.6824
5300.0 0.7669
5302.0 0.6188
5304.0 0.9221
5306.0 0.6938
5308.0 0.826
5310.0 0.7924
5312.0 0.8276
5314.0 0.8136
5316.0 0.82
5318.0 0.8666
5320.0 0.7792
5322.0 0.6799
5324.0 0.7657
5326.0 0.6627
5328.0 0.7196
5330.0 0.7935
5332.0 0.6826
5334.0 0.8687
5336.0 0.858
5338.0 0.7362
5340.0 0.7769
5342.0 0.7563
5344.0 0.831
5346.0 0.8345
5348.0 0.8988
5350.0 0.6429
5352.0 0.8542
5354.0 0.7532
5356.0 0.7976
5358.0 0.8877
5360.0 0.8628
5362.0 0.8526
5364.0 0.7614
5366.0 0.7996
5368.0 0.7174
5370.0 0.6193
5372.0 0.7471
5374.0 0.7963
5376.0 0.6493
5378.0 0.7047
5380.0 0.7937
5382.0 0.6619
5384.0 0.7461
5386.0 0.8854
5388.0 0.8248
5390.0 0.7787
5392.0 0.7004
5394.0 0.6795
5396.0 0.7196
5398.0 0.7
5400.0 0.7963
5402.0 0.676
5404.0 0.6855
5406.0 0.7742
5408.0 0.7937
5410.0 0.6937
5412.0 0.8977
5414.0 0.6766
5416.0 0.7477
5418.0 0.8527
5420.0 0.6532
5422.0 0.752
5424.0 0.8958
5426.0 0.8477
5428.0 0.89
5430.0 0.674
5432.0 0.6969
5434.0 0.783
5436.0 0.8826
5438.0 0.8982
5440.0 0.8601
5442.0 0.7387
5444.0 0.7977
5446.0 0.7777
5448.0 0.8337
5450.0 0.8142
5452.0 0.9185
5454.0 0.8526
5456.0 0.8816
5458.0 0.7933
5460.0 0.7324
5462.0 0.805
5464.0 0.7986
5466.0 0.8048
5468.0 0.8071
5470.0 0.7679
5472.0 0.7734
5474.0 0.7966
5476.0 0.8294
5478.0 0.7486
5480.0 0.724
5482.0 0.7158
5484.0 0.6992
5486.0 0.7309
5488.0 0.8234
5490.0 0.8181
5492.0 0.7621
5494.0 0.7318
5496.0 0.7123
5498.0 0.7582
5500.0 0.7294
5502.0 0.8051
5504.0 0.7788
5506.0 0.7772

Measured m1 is 1.1 Angstrom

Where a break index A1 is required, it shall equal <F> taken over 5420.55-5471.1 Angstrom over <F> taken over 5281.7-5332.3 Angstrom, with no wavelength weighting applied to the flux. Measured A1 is 1.06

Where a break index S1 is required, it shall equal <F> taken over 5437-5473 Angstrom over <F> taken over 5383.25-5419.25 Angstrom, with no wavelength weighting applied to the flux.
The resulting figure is 1.08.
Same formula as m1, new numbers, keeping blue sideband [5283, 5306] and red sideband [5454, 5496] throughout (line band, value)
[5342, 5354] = -0.6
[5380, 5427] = 0.6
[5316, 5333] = 0.3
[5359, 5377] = 0.2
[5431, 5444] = -0.6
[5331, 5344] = -0.4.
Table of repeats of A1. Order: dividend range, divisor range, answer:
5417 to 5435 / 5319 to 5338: 1.04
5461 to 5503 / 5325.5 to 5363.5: 0.97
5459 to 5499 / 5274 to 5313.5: 1.01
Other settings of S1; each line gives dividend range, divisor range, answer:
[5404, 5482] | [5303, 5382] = 1.02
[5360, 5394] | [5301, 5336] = 0.97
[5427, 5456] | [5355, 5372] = 1.04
